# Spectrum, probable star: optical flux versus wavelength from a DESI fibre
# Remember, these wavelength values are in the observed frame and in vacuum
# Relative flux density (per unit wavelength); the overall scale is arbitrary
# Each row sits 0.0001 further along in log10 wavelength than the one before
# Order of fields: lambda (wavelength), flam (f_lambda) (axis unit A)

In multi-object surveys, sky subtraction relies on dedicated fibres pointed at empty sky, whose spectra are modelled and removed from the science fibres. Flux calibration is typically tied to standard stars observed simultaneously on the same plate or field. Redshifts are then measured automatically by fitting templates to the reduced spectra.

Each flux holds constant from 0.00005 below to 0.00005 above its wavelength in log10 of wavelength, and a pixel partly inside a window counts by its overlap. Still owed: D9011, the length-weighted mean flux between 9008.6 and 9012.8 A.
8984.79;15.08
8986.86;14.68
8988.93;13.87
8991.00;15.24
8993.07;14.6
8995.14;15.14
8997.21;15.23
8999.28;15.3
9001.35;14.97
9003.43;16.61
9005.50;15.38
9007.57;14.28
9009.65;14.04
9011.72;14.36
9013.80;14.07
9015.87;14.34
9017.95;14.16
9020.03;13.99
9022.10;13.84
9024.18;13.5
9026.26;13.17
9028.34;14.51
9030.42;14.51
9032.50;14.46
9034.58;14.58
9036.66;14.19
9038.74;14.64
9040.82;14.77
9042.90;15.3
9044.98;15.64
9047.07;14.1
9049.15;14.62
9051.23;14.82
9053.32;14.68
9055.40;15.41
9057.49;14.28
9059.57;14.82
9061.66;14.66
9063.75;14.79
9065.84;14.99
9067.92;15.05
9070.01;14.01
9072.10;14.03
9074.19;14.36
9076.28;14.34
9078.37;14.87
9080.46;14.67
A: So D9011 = 14.2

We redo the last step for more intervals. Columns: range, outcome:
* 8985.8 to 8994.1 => 14.6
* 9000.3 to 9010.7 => 15.1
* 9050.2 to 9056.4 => 15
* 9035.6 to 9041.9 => 14.6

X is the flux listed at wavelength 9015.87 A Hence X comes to 14.34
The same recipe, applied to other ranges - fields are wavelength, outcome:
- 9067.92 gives 15.05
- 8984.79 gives 15.08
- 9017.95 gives 14.16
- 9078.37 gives 14.87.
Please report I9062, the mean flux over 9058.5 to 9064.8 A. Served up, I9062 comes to 14.7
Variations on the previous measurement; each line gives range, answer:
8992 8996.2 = 14.9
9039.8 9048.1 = 14.9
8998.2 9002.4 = 15.1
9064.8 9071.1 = 14.7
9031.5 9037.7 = 14.4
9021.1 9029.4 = 13.7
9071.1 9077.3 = 14.2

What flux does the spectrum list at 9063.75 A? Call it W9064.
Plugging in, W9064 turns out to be 14.79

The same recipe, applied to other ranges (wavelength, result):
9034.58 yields 14.58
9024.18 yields 13.5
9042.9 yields 15.3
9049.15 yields 14.62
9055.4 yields 15.41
